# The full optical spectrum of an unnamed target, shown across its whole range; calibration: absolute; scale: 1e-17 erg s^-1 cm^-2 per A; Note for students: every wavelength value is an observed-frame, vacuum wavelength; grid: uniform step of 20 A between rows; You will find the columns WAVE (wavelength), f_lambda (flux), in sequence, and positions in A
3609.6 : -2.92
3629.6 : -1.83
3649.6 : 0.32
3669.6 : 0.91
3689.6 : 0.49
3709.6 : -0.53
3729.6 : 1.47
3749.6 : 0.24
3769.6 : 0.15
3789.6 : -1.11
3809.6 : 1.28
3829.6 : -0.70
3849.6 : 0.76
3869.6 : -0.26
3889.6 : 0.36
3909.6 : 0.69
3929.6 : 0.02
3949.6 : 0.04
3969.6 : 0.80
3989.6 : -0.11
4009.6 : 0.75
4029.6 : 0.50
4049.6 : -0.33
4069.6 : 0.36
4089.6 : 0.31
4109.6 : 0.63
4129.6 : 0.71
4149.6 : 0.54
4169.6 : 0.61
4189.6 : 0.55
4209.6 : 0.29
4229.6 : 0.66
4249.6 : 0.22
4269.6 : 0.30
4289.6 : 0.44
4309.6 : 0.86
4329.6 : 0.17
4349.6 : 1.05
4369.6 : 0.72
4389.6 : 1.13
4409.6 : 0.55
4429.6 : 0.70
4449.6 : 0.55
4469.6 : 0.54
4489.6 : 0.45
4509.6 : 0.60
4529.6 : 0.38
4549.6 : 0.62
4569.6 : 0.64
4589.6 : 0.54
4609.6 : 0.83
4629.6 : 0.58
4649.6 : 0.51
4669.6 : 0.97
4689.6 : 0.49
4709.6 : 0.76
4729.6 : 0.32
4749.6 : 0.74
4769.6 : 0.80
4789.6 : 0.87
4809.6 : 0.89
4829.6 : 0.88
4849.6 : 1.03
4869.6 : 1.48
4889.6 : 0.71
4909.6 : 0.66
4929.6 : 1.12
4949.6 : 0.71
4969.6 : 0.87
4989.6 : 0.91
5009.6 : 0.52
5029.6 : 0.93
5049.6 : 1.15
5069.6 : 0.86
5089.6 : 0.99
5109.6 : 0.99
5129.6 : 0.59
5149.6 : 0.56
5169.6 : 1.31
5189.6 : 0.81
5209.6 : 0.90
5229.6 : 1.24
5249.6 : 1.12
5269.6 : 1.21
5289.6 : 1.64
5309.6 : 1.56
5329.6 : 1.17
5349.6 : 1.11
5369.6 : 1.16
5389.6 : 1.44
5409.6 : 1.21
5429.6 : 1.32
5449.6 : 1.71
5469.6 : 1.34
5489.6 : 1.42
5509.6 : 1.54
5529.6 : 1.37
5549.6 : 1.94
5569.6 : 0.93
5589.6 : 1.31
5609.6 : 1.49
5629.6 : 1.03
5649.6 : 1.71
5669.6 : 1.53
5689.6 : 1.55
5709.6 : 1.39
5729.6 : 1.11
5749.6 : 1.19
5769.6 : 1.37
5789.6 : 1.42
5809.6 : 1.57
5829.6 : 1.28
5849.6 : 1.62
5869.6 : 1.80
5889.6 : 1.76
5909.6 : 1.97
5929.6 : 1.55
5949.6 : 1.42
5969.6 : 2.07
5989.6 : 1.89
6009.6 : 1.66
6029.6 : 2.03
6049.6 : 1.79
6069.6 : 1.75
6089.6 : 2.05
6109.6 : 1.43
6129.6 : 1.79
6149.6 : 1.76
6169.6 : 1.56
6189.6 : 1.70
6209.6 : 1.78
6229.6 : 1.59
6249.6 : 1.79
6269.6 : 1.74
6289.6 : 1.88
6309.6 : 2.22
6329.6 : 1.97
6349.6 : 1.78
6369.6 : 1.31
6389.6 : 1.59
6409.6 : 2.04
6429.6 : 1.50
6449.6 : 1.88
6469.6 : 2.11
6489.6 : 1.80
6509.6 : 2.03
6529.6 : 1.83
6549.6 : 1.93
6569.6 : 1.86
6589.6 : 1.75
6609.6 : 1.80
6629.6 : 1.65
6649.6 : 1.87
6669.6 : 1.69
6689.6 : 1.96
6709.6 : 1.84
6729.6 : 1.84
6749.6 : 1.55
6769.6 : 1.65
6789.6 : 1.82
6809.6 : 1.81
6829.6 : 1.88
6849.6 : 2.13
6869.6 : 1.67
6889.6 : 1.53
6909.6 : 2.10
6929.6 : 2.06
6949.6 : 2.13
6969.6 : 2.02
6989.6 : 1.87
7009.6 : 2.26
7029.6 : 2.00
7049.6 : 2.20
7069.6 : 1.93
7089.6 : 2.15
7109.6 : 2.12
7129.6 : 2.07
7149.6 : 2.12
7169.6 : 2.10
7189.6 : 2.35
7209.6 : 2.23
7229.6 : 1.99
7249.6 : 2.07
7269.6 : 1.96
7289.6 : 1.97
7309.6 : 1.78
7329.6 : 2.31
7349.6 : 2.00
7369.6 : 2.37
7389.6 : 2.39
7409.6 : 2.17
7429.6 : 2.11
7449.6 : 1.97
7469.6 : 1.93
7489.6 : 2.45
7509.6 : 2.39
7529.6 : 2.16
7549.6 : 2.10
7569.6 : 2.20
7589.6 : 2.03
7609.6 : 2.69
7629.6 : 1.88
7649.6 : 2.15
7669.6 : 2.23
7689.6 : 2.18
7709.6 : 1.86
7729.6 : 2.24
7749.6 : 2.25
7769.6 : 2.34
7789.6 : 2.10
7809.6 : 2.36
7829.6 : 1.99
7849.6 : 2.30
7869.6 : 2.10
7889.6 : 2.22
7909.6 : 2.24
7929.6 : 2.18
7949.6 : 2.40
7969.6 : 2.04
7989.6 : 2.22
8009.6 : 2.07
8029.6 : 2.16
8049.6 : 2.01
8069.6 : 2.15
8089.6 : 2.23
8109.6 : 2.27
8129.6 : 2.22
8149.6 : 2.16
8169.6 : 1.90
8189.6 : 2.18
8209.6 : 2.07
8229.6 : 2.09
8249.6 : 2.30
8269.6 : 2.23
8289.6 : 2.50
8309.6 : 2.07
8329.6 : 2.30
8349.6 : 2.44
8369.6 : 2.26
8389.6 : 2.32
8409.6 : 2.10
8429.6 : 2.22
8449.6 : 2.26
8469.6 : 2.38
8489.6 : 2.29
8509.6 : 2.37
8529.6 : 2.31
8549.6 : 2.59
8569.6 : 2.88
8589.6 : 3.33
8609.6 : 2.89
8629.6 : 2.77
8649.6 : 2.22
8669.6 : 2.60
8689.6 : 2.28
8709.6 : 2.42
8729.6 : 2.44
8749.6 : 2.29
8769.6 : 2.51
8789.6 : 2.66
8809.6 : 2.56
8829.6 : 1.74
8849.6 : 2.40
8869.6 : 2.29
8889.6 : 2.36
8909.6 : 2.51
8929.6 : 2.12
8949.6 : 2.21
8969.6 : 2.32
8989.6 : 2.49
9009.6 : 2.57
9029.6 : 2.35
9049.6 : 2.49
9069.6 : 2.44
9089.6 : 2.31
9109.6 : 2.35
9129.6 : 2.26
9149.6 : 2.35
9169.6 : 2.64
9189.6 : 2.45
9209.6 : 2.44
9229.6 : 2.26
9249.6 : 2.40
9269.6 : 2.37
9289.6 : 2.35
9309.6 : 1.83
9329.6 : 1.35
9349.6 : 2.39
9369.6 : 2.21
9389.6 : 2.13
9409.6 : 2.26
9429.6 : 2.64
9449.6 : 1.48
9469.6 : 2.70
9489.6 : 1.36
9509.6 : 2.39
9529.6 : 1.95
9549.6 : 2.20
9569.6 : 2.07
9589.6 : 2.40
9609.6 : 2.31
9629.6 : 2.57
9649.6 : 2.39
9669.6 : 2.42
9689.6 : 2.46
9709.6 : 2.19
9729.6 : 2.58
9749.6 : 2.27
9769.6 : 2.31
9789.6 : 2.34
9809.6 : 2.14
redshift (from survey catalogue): 0.31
